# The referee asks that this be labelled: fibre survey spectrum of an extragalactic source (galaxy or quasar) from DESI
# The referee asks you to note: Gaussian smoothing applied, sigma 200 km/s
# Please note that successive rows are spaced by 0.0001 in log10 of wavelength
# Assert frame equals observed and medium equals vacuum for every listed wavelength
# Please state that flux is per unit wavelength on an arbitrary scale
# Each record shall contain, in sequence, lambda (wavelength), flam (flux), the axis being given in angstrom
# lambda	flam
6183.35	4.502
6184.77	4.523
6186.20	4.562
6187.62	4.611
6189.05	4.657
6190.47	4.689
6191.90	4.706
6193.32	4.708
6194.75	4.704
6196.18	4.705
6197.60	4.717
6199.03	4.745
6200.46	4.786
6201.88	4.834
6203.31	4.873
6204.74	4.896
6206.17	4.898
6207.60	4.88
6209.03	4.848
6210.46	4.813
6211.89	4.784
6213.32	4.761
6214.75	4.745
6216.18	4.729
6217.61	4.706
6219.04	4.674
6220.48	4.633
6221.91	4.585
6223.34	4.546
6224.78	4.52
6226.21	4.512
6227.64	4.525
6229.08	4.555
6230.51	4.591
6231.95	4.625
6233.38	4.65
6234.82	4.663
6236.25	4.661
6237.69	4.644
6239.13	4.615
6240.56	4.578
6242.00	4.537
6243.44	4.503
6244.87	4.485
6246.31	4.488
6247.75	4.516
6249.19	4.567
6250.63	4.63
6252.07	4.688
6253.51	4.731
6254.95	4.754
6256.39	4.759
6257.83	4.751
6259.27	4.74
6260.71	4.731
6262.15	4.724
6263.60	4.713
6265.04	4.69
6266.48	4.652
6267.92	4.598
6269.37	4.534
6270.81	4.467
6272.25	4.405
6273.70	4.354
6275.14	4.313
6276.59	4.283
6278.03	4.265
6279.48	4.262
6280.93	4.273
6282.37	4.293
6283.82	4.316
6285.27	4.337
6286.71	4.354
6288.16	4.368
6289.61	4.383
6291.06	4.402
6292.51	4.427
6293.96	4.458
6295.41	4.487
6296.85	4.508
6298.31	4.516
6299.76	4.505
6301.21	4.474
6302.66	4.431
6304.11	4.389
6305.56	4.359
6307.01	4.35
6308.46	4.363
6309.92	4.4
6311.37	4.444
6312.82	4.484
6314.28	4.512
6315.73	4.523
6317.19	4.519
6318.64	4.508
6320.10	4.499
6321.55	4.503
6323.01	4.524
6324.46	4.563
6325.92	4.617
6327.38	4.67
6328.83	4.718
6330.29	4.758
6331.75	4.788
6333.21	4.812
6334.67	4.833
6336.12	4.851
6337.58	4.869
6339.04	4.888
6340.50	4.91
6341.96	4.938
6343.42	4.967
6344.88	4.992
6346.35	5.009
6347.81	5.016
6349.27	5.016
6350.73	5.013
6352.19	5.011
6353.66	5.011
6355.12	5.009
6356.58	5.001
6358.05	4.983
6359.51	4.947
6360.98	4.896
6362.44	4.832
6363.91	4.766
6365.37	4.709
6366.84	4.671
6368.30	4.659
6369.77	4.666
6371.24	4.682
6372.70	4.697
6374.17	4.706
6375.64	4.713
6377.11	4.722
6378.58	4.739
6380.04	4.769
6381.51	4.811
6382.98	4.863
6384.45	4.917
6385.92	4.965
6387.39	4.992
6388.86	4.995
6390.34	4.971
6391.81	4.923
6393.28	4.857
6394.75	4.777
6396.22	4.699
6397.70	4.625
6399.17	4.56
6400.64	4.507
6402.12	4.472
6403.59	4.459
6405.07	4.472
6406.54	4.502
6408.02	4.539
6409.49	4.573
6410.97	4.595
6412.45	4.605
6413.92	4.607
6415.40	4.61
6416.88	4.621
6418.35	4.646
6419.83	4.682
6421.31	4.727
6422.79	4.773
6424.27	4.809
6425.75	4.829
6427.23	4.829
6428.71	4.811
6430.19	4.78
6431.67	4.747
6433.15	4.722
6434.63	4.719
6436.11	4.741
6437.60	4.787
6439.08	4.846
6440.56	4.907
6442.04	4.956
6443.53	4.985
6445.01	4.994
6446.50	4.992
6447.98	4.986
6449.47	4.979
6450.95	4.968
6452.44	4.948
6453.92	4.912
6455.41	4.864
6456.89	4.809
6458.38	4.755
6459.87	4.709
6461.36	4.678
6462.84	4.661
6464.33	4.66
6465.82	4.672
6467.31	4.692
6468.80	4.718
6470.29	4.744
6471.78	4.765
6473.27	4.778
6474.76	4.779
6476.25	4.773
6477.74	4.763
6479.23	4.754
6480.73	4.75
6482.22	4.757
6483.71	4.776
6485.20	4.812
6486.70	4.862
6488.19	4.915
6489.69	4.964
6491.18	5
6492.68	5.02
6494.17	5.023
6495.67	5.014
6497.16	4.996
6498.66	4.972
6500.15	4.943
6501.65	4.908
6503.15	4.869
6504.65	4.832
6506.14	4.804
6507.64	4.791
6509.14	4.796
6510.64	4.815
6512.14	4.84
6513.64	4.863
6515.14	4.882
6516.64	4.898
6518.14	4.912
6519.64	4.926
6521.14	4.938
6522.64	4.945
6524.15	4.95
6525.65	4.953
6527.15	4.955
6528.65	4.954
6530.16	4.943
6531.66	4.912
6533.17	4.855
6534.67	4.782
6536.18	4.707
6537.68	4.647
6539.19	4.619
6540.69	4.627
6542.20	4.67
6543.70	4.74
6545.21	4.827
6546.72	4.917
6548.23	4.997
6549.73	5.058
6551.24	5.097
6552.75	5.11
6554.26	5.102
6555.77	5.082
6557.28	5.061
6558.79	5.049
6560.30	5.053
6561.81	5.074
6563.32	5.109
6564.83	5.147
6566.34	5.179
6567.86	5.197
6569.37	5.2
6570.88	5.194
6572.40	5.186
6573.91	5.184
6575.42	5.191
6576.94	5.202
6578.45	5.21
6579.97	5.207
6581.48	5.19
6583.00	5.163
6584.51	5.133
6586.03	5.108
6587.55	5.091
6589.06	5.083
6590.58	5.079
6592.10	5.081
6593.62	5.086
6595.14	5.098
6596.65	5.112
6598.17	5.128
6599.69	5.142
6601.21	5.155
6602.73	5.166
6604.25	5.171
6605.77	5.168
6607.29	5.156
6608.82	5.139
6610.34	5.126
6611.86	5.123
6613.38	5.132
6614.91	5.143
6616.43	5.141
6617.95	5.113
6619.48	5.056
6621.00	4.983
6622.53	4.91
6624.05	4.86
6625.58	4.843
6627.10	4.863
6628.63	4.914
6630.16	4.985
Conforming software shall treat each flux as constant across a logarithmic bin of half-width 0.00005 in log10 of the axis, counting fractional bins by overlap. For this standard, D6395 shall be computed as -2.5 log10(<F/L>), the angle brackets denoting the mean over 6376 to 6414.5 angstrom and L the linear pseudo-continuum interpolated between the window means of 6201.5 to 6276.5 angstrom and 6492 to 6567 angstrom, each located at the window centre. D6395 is 0.018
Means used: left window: 4.64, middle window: 4.71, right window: 4.92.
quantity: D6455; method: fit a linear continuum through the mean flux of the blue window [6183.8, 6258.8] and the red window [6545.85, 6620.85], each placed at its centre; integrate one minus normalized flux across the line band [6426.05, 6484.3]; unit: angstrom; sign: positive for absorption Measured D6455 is 1.8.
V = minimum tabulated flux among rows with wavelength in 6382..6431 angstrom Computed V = 4.459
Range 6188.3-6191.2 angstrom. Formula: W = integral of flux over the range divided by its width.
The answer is 4.67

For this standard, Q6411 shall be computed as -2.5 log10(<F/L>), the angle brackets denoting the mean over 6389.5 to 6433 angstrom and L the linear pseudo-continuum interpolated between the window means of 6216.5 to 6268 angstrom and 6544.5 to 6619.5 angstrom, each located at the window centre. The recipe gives 0.044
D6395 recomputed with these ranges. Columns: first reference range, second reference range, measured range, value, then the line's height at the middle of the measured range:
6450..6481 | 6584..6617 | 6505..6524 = 0.01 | 4.9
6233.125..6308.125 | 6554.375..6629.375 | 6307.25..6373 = -0.03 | 4.64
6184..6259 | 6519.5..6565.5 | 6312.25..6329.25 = 0.05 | 4.75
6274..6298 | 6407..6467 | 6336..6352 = -0.10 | 4.52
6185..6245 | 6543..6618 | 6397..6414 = 0.08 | 4.9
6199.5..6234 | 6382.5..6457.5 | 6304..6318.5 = 0.07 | 4.74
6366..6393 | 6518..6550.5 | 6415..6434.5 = 0.02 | 4.82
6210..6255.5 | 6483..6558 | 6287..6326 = 0.06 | 4.69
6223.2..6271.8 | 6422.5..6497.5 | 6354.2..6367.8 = -0.03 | 4.73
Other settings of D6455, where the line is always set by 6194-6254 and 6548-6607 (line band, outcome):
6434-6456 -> 0.2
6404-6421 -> 1.1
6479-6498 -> 0.4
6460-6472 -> 0.7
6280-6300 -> 1.5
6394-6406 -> 0.8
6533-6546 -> 0.9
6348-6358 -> -0.4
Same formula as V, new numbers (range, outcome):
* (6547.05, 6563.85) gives 4.997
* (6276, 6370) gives 4.262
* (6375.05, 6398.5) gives 4.625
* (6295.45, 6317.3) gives 4.35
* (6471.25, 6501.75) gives 4.75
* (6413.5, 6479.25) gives 4.607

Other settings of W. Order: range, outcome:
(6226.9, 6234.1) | 4.59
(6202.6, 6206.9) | 4.89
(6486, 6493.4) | 4.95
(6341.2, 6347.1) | 4.97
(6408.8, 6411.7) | 4.58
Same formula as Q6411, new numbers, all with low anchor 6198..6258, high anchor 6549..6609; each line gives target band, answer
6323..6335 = 0.023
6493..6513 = 0.030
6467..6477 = 0.053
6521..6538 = 0.041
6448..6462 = 0.026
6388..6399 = 0.015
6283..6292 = 0.094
